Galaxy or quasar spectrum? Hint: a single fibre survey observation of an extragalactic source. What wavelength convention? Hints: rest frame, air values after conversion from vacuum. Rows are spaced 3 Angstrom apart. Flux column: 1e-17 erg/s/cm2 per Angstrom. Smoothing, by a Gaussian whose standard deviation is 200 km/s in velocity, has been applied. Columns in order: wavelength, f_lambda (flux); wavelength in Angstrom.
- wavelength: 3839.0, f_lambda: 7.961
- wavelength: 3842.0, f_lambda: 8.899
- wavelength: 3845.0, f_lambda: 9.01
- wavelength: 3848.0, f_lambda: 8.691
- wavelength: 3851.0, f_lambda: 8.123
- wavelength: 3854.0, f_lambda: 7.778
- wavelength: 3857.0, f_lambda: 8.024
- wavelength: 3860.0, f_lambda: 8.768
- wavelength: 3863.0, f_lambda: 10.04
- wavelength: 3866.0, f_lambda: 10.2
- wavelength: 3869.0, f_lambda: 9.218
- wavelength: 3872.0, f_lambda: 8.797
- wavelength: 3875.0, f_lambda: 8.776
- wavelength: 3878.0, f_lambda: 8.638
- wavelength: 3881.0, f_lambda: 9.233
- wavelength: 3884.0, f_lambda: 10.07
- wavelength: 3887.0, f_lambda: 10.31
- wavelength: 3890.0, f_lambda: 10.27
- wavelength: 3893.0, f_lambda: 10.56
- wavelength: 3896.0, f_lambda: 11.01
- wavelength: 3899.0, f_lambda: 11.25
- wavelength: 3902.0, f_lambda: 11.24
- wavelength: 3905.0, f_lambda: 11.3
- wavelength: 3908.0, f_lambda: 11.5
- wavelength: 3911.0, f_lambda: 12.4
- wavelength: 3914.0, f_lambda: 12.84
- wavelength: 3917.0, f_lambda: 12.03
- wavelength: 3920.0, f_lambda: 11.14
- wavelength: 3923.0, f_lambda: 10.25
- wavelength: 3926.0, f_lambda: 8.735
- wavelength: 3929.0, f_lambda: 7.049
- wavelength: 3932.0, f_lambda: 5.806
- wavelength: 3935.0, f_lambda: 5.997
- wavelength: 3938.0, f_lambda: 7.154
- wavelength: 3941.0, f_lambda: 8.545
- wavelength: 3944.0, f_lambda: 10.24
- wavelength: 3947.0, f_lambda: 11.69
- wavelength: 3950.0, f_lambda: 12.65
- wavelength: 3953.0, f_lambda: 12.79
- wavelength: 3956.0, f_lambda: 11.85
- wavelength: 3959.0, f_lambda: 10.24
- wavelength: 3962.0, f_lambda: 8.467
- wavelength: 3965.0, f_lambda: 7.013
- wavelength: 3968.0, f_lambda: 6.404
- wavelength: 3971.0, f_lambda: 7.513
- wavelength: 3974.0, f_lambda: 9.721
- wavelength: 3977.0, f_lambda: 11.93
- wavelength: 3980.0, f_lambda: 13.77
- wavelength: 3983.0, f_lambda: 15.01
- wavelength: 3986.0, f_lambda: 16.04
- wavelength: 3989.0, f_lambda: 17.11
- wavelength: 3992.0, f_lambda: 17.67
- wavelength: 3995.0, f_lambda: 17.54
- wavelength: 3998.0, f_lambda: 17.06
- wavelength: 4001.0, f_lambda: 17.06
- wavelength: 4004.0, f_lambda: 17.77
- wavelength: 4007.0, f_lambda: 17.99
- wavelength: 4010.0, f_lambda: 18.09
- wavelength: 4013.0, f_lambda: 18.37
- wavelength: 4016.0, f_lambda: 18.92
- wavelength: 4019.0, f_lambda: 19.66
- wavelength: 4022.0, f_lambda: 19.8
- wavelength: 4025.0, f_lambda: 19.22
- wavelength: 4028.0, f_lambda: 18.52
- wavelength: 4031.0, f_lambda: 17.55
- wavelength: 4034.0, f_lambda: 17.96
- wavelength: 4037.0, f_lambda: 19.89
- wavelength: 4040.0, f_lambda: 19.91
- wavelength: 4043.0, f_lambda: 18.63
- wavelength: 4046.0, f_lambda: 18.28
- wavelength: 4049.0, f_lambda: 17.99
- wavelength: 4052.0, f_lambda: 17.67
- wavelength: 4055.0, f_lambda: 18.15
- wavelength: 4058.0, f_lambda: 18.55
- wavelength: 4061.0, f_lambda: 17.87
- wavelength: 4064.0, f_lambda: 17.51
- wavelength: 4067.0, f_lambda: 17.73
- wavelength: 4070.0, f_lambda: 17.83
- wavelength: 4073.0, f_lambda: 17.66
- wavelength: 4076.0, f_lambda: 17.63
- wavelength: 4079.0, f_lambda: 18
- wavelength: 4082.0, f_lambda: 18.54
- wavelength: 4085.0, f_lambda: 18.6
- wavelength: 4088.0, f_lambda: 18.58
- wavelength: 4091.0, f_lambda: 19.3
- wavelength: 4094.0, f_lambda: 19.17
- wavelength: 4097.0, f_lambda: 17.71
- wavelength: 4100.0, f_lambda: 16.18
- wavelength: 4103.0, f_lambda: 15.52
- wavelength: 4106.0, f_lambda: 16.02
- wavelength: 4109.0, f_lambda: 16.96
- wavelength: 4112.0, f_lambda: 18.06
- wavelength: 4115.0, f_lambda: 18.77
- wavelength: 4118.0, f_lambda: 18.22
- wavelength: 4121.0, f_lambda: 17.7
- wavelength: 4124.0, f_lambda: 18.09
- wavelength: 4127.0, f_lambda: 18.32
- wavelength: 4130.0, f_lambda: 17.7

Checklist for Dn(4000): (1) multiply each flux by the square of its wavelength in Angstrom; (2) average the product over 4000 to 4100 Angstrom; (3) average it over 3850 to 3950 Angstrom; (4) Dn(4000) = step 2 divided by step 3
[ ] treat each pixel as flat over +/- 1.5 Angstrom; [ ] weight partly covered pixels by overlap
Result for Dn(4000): 2.03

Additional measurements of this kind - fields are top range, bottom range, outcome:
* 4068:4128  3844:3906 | 2.08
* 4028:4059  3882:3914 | 1.80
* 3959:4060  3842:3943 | 1.80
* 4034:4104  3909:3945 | 2.08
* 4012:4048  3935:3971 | 2.07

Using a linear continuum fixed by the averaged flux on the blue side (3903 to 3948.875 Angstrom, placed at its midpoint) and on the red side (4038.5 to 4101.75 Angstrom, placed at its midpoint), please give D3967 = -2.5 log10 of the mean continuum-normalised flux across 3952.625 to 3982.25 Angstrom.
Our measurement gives 0.22 mag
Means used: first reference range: 9.82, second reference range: 18.2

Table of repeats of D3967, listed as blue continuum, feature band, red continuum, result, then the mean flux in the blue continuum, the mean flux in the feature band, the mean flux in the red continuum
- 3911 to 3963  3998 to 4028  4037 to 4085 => -0.23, 9.94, 18.5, 18.2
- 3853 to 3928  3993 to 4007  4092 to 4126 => -0.25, 10.2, 17.4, 17.5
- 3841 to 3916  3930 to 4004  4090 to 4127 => 0.11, 9.9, 11.7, 17.6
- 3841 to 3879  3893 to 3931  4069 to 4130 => -0.01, 8.85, 10.8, 17.8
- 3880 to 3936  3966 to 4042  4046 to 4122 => -0.13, 10.2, 16.4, 17.8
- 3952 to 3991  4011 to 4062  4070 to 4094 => -0.21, 11.4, 18.6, 18.4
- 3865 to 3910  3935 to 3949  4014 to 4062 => 0.41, 10.2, 9.16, 18.7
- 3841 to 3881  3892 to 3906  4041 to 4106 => -0.06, 8.86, 11.1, 17.9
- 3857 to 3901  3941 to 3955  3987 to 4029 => 0.24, 9.75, 11.5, 18.2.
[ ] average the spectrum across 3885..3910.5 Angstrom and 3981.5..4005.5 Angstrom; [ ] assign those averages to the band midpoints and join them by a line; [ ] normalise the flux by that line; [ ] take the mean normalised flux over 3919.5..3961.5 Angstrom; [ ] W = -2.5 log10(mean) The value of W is 0.393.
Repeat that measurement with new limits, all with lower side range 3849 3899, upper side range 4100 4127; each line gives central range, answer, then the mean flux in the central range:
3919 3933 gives 0.28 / 8.6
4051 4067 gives -0.15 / 17.9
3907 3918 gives -0.15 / 12.2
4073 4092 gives -0.12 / 18.4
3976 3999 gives -0.20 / 15.8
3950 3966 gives 0.17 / 10.4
